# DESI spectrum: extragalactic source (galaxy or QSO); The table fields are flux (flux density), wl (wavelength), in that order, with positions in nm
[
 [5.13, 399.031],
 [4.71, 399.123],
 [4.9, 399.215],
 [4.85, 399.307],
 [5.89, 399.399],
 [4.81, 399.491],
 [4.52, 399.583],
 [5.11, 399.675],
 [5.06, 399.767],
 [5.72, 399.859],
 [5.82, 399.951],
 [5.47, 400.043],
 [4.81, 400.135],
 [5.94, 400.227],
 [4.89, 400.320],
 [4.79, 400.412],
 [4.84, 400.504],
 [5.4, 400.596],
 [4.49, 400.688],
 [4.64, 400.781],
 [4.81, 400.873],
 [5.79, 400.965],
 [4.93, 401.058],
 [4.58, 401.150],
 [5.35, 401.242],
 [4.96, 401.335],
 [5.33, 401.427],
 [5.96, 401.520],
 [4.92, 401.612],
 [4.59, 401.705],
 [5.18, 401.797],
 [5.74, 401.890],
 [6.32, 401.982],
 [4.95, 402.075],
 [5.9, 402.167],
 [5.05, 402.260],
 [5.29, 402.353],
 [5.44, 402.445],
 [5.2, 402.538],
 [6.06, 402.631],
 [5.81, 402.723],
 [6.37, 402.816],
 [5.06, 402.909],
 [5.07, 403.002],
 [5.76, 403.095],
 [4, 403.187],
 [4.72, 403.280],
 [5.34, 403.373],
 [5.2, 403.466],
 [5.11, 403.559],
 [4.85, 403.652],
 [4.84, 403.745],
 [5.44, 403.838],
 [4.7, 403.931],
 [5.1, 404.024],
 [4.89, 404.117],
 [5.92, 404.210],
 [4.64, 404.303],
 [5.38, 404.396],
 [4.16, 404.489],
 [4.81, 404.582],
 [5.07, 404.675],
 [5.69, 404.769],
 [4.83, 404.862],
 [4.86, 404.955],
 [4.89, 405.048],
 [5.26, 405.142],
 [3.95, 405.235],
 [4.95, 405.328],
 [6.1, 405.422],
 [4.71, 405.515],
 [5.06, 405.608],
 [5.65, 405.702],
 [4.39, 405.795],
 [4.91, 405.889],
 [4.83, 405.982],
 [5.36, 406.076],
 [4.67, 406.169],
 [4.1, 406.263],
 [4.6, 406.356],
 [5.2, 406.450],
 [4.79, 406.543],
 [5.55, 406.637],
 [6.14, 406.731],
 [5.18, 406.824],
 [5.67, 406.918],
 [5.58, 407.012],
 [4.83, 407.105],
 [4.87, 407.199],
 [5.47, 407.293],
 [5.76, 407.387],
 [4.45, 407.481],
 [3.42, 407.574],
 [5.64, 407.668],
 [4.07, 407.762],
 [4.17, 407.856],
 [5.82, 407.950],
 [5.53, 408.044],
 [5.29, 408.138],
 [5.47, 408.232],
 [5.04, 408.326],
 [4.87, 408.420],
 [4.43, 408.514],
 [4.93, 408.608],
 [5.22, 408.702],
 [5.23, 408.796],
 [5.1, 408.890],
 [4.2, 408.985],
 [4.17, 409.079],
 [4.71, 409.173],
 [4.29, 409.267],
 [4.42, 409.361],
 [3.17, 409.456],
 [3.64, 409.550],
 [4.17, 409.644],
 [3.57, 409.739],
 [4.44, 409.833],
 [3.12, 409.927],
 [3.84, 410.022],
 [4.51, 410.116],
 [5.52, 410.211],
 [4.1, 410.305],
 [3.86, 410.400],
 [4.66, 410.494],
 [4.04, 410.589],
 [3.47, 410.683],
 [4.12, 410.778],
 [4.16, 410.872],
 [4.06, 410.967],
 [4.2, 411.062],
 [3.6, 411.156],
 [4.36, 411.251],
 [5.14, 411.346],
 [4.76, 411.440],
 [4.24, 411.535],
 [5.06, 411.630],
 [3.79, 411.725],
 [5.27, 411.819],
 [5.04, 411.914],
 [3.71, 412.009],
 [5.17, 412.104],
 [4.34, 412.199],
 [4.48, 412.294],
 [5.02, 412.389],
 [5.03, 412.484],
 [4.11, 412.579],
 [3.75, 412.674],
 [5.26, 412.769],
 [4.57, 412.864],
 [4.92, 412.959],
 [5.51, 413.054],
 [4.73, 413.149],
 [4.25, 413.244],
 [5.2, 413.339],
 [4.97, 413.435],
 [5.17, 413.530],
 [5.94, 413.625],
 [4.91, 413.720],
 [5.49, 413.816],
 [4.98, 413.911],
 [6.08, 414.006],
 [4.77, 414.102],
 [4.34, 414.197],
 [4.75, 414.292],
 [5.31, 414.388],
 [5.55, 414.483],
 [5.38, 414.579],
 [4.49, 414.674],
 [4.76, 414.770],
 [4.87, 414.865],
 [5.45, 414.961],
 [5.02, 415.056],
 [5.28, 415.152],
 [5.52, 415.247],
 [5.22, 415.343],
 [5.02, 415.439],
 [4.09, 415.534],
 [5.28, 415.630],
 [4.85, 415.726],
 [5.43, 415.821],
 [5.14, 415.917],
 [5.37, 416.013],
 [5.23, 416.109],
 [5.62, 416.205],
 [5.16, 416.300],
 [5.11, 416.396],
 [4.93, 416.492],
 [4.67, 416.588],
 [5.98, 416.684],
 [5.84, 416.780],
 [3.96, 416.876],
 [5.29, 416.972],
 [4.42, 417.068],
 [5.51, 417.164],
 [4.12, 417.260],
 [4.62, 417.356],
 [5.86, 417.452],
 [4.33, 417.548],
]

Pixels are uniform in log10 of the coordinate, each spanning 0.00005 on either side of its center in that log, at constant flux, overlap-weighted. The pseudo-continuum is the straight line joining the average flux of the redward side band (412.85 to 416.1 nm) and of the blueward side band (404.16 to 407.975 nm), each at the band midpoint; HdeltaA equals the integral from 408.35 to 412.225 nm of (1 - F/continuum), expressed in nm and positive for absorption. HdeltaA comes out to 0.52 nm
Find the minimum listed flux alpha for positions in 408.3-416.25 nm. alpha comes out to 3.12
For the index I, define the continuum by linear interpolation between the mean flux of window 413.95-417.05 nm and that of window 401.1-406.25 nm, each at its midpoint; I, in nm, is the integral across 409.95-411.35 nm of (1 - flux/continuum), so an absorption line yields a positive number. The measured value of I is 0.25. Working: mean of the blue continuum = 5.14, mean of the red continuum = 5.11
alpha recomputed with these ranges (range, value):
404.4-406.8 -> 3.95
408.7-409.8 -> 3.17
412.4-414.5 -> 3.75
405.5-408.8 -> 3.42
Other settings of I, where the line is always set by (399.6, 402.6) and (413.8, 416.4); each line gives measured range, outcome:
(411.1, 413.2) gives 0.21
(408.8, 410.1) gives 0.26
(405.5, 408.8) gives 0.10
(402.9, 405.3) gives 0.10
